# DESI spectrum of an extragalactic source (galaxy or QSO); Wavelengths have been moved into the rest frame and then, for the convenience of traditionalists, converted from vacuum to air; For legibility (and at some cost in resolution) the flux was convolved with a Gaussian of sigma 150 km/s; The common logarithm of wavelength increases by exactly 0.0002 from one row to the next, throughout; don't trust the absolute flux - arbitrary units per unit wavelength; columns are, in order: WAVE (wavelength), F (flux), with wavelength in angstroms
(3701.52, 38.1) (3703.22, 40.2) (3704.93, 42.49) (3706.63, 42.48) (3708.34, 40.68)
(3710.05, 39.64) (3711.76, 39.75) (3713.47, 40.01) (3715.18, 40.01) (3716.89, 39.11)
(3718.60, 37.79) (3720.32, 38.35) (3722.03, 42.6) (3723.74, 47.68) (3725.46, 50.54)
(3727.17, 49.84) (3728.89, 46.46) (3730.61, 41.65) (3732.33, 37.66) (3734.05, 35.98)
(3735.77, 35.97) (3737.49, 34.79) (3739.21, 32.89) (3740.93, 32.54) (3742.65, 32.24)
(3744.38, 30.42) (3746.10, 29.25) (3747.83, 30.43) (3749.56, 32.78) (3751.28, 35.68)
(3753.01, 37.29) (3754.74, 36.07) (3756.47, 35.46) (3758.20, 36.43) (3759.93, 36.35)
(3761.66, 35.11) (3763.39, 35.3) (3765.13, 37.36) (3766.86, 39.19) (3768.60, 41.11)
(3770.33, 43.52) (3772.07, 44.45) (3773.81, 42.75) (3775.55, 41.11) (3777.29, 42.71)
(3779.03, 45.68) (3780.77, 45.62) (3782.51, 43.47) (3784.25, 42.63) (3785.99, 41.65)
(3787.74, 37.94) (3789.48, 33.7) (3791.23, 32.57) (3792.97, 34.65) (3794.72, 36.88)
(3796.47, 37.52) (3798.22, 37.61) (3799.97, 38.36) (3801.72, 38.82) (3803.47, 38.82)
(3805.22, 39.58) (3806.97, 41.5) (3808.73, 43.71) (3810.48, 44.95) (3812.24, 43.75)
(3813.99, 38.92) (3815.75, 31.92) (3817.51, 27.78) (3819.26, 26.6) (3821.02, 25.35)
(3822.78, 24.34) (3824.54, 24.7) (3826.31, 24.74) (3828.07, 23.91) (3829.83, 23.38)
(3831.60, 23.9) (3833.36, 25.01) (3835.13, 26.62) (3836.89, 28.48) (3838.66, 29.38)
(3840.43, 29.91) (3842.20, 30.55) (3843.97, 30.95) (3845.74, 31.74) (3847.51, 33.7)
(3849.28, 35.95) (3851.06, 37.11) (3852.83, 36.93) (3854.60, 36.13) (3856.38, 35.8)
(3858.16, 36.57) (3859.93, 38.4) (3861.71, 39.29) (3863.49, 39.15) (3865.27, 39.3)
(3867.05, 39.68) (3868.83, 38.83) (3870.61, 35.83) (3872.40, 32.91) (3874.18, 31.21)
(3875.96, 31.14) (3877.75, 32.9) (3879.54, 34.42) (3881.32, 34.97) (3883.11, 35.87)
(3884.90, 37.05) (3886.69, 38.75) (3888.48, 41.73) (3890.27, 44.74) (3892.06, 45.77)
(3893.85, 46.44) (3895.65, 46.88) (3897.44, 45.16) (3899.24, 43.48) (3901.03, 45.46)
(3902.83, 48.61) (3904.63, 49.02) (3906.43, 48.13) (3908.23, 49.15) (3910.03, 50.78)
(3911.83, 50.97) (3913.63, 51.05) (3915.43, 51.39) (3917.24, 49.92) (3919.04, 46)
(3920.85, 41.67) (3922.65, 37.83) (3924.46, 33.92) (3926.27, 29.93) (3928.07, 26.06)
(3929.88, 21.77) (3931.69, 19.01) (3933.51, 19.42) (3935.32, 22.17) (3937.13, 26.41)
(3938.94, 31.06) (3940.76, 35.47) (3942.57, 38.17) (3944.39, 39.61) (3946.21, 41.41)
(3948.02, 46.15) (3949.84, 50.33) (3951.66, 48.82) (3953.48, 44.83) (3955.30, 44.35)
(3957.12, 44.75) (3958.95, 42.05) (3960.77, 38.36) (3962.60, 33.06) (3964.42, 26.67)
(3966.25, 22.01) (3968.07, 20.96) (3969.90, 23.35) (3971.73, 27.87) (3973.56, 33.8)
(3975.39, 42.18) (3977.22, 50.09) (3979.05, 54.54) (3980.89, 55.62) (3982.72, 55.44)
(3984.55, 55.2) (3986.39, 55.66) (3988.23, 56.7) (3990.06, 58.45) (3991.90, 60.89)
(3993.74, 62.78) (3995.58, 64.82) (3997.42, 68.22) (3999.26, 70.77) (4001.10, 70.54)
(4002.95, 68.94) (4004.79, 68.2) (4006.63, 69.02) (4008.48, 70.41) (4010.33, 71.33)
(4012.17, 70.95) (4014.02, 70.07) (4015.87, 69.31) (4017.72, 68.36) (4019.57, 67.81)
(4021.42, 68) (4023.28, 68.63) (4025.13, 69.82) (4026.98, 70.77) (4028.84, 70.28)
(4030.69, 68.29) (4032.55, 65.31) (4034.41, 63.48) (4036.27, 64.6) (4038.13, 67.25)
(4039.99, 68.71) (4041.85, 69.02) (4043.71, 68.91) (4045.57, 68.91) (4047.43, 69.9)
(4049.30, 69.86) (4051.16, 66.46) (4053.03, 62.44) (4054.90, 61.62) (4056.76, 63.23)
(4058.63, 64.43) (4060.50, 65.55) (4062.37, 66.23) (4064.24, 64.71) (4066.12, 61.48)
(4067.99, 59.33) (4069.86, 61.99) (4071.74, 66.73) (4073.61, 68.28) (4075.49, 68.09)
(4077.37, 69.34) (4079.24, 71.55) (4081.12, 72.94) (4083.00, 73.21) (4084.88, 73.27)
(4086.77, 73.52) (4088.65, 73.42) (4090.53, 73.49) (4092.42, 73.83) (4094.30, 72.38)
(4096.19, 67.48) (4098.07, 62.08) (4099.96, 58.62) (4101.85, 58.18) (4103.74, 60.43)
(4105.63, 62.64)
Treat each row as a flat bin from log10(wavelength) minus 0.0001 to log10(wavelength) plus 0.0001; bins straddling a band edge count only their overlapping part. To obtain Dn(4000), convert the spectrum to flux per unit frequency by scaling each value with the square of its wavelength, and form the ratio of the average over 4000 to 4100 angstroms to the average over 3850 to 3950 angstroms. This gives 1.9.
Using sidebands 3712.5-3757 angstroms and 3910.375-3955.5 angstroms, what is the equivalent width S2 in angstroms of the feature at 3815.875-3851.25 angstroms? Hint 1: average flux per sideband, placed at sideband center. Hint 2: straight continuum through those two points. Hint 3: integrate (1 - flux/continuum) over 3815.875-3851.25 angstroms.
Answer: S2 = 9.1 angstroms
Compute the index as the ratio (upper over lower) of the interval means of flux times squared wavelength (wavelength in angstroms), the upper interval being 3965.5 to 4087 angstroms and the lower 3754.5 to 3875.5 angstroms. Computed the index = 2.0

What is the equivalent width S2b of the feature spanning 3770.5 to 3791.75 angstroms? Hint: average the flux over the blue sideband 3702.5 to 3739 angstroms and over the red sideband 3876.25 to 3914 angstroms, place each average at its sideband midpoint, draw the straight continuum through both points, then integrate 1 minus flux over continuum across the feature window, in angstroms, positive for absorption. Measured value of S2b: 0.24 angstroms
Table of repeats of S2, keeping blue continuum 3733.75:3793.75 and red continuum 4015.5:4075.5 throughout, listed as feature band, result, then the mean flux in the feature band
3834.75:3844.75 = 3.49 angstroms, 29.4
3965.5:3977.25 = 5.73 angstroms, 30.2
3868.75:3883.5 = 4.53 angstroms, 33.9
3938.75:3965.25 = 7.55 angstroms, 40.6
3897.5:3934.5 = 8.50 angstroms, 40.7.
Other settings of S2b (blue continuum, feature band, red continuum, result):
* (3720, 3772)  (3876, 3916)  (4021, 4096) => 6.50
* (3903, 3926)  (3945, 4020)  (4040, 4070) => 4.47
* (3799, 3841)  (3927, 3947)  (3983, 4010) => 9.14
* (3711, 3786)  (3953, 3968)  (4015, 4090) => 5.86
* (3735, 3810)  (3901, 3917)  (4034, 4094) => 0.68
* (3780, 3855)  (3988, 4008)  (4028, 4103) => -2.62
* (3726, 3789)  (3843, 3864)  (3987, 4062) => 5.52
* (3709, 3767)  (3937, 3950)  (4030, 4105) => 4.03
